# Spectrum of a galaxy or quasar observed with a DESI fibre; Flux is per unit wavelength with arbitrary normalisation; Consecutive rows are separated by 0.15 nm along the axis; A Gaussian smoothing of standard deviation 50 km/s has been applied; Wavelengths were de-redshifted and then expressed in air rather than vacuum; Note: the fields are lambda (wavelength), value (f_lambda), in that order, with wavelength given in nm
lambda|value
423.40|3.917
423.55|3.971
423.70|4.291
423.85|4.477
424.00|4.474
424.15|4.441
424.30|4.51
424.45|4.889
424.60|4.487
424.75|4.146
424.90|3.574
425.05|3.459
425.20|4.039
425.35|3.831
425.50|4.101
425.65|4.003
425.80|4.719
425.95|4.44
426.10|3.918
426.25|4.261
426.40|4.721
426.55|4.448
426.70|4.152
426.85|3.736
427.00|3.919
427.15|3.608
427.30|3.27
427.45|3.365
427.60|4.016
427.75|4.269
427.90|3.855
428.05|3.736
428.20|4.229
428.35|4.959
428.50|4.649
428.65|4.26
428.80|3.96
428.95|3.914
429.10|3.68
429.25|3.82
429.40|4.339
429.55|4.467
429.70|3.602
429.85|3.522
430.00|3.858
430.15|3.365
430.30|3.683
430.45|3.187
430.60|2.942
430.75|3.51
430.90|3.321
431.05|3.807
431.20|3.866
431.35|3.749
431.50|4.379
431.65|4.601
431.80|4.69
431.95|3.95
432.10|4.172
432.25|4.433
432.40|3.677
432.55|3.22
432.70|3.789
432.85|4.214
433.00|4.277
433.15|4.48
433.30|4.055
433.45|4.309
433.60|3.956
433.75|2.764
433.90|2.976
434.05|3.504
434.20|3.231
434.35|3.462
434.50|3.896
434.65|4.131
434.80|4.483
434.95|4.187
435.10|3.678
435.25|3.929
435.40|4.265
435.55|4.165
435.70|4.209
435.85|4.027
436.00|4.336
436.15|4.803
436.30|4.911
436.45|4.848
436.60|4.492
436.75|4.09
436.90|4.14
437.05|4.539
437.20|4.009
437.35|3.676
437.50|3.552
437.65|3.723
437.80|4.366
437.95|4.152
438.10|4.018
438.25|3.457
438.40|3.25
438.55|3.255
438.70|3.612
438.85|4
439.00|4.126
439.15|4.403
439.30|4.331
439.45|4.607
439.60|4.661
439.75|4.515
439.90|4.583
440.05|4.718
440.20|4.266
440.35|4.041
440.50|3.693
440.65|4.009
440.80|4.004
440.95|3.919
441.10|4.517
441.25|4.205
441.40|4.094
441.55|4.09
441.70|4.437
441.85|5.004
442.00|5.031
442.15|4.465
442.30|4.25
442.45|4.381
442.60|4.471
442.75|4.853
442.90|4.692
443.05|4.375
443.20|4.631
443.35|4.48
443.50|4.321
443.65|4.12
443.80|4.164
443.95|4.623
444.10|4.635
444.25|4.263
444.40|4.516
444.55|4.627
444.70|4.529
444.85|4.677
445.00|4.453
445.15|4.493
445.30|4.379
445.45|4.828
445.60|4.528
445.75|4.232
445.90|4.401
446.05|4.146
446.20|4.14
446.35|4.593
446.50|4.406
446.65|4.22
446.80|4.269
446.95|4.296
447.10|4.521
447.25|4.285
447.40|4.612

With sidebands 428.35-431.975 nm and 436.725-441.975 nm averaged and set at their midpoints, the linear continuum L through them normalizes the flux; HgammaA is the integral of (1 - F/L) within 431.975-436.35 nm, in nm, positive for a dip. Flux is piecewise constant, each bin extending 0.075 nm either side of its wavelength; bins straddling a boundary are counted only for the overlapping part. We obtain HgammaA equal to 0.02 nm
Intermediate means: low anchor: 3.9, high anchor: 4.13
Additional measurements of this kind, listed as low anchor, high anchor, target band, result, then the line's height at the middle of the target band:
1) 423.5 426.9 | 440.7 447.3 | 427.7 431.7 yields 0.35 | 4.27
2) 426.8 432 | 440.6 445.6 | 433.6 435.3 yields 0.18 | 4.09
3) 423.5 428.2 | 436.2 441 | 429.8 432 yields 0.19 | 4.11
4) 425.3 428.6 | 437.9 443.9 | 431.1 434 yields 0.13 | 4.17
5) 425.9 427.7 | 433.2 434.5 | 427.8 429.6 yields -0.13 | 3.87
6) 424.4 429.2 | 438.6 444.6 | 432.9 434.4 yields 0.18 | 4.21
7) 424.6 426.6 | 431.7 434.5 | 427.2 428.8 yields 0.00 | 4.05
